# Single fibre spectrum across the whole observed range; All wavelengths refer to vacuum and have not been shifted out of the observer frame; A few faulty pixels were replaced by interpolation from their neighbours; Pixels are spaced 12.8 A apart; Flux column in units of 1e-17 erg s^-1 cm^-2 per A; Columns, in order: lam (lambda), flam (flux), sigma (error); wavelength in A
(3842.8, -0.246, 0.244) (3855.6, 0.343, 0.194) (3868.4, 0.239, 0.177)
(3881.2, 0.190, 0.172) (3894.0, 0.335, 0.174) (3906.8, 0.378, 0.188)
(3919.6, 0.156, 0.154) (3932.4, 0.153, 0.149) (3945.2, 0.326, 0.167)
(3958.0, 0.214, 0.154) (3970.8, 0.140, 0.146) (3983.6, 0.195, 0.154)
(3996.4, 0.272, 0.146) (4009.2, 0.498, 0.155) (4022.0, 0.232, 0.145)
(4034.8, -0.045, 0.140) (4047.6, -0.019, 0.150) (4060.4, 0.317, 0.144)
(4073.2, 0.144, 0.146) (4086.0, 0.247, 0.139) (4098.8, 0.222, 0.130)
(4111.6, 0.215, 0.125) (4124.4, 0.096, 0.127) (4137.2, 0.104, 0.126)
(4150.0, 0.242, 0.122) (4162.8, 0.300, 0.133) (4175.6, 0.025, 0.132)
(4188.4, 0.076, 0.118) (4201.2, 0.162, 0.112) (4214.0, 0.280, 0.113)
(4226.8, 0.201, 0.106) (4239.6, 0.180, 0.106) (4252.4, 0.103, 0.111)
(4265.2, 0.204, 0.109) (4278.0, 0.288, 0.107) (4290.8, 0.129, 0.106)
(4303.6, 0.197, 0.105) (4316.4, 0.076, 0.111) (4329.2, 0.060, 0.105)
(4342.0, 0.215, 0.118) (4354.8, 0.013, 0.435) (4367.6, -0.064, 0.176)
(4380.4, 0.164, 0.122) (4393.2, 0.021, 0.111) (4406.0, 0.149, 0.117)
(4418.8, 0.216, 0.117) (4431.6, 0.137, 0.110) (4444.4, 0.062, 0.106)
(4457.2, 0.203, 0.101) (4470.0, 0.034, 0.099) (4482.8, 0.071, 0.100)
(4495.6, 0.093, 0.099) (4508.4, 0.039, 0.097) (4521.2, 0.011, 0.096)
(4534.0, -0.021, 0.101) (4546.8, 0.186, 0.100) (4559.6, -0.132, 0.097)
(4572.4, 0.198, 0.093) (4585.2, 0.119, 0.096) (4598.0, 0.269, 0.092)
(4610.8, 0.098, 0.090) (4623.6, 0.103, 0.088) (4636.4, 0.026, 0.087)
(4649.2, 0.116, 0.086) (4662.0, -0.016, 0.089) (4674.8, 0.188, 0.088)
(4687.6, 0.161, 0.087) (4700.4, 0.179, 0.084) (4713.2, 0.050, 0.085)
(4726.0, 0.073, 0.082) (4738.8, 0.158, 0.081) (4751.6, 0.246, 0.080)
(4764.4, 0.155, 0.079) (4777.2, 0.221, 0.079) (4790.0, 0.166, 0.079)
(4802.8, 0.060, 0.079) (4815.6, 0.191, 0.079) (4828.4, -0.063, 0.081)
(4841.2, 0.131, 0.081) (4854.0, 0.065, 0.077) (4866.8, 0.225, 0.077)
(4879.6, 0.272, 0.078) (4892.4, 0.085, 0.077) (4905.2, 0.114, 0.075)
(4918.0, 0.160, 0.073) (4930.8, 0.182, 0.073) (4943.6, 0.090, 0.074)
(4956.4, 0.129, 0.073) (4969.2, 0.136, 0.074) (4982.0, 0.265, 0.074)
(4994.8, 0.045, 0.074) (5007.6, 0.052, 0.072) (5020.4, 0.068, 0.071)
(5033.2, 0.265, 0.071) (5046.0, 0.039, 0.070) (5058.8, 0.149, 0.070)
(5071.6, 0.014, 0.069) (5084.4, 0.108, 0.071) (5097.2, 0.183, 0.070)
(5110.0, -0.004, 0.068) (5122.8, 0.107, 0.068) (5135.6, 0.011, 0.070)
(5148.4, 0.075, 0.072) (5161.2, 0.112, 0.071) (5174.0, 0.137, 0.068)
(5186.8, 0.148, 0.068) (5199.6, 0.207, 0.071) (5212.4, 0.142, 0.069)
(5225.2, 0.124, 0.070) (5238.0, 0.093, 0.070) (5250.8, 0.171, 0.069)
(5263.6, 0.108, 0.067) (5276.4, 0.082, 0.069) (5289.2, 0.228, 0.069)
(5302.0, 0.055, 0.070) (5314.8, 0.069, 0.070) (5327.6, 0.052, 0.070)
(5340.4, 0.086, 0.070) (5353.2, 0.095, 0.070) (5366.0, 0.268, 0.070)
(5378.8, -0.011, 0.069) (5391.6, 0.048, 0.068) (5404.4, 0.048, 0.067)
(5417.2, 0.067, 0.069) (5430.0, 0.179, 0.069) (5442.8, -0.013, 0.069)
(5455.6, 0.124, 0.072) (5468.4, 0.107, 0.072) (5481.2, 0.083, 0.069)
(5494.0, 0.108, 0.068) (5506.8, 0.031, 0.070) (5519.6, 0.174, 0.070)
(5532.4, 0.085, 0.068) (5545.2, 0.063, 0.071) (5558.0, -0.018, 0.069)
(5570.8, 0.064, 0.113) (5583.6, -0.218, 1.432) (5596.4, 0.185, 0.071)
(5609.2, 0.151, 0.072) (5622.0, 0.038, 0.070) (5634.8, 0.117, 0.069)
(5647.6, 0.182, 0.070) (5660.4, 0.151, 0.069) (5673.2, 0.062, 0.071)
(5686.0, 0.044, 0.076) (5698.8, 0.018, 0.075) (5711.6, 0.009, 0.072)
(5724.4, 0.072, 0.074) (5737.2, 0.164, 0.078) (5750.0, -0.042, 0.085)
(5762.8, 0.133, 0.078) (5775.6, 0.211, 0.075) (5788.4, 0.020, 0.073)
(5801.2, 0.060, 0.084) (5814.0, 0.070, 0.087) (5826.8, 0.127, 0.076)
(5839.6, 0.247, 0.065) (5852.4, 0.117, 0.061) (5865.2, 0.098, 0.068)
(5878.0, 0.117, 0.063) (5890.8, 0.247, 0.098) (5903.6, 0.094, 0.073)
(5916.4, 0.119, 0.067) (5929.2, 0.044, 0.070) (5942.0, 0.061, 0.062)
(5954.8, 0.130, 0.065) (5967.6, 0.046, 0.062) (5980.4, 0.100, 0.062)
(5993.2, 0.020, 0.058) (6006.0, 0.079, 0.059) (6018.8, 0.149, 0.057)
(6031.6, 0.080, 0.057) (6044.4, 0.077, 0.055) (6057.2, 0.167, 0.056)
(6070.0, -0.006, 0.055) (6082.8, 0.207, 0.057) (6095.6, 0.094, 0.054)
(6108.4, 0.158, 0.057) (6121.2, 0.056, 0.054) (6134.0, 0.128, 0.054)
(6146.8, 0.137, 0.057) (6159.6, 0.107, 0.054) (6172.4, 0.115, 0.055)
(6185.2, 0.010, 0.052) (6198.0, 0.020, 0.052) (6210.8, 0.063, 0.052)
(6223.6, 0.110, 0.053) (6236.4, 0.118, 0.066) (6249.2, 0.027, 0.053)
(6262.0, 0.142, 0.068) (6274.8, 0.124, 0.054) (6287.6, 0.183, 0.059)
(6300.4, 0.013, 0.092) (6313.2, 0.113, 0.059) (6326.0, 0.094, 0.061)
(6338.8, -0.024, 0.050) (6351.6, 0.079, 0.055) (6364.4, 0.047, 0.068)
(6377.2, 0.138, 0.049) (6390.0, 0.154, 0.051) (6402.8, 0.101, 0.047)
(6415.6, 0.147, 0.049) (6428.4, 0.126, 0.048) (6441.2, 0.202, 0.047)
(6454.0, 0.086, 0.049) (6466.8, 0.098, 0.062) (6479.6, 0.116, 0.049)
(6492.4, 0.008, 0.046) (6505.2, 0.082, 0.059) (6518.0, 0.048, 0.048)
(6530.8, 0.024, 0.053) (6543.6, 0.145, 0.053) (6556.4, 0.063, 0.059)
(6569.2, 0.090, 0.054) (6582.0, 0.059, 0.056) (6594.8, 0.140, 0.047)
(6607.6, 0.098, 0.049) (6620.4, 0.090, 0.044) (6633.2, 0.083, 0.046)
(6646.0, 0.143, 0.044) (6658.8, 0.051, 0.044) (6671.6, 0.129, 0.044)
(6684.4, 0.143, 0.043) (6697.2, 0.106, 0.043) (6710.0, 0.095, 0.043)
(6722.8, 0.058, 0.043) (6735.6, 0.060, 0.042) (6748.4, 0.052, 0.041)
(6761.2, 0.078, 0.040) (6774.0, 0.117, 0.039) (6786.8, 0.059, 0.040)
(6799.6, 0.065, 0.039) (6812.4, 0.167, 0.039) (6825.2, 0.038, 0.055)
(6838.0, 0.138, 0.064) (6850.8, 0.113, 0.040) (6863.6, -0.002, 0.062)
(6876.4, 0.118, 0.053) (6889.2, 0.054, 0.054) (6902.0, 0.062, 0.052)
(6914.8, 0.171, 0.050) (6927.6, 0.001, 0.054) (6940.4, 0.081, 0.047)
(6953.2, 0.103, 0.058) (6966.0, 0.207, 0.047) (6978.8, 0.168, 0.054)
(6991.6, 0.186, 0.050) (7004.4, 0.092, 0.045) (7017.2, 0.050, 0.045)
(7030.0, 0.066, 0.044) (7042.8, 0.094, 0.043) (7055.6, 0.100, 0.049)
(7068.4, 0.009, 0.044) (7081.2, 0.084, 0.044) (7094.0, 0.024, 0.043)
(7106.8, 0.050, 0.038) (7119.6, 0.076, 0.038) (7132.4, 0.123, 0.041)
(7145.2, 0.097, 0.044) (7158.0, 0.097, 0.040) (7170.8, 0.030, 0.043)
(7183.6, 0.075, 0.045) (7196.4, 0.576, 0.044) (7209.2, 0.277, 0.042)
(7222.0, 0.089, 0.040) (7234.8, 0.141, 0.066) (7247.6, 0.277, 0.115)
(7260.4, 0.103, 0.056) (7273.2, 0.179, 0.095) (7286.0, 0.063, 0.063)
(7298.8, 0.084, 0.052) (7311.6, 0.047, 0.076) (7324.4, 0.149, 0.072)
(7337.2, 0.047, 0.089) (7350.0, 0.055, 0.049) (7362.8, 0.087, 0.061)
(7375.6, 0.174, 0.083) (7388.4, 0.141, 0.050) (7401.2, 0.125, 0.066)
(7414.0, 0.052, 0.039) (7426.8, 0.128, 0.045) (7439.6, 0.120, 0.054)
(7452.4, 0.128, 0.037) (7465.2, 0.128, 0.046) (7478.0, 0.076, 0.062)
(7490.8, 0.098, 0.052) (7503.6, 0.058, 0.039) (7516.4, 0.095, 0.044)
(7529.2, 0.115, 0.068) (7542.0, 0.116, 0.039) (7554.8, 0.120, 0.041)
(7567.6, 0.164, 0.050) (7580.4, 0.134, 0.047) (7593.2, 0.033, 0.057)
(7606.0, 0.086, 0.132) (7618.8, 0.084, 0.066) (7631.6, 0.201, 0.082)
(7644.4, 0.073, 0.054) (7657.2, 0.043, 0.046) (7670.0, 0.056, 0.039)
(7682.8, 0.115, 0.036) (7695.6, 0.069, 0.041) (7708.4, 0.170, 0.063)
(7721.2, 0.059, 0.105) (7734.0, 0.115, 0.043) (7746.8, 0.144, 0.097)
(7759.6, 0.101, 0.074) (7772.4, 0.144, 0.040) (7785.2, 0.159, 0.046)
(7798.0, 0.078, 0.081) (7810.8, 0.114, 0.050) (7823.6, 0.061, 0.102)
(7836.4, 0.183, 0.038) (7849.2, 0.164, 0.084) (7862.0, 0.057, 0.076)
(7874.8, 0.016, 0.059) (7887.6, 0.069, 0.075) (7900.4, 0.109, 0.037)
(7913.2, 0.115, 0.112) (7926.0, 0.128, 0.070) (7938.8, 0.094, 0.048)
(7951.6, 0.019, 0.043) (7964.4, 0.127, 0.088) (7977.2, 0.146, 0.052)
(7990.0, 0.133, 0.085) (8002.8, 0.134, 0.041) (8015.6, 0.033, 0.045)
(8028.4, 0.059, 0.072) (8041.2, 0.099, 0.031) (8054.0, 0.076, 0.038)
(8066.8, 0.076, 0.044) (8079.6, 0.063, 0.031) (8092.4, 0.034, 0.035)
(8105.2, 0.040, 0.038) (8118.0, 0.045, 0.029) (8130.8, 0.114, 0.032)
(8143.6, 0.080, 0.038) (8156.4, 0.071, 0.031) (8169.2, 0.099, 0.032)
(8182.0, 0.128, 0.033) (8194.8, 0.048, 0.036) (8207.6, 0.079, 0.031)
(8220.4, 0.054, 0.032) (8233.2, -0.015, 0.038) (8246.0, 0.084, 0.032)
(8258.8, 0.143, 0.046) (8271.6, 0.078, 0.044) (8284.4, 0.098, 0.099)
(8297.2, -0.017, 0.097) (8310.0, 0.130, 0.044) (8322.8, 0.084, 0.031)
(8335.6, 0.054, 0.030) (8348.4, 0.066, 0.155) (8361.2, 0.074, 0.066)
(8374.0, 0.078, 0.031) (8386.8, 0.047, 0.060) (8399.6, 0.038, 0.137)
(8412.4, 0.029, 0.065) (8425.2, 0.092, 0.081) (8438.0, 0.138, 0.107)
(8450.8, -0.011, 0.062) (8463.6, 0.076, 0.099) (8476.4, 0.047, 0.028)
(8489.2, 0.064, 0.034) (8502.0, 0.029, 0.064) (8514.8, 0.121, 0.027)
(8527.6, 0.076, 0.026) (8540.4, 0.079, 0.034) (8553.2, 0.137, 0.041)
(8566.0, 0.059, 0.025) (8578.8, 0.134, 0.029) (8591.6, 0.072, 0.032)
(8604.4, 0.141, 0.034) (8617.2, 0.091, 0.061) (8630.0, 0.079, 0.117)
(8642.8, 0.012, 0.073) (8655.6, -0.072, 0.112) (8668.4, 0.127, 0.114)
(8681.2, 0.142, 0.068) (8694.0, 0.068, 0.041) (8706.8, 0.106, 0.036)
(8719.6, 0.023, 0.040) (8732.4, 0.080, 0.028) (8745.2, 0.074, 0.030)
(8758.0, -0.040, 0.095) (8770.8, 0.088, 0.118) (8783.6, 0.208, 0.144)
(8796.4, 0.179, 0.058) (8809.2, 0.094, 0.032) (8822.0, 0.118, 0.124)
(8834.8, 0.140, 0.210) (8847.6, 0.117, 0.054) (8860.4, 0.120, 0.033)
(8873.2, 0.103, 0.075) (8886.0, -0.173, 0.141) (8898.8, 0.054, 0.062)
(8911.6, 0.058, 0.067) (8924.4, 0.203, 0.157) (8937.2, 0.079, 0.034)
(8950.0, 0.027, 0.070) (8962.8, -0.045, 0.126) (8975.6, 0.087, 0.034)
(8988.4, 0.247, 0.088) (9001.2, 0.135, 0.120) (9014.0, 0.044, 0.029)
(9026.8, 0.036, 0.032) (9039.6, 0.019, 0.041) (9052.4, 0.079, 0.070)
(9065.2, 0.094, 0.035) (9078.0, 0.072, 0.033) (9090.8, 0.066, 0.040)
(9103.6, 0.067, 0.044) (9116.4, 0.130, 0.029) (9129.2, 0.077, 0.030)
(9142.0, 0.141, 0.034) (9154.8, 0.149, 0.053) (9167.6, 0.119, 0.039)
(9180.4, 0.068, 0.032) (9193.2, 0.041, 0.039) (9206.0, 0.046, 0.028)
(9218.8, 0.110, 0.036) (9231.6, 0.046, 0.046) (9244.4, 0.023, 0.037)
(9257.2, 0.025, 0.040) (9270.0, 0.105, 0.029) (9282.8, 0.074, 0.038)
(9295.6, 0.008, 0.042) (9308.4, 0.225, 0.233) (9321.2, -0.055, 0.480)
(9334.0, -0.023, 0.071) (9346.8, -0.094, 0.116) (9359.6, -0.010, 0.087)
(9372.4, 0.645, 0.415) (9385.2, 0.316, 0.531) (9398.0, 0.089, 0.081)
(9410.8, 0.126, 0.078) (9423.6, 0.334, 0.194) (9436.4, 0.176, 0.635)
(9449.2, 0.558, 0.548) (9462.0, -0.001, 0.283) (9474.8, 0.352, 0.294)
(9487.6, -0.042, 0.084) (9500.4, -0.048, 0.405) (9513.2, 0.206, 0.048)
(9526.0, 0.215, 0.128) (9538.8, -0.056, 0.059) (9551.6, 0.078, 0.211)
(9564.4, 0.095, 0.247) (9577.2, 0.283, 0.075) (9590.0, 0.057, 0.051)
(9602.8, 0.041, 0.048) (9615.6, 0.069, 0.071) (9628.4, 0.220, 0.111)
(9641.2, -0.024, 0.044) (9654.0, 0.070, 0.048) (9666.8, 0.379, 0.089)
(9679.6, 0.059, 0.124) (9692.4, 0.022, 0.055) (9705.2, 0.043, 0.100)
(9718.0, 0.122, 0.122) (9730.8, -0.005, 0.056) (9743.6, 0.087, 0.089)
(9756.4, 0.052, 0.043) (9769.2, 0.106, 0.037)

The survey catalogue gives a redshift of 0.93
